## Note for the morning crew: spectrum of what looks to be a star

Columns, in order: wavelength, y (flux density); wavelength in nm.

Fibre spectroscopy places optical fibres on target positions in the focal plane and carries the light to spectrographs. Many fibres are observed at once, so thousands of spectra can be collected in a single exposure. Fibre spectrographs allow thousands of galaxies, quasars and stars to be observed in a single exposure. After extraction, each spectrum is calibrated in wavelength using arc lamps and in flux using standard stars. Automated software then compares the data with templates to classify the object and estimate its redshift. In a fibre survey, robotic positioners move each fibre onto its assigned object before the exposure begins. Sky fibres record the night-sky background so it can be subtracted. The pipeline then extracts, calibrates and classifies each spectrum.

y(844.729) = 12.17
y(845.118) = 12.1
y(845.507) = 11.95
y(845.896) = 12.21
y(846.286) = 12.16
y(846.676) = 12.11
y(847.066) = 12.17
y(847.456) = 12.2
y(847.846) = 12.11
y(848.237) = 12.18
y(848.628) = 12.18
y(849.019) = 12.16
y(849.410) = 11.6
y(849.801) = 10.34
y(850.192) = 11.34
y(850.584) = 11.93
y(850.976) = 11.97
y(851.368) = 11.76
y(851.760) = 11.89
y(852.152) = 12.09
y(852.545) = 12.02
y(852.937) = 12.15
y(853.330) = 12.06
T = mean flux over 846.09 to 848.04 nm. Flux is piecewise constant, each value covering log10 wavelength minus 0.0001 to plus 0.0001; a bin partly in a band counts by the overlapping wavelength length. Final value 12.2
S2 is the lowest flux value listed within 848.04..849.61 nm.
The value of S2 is 11.6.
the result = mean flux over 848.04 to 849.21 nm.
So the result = 12.2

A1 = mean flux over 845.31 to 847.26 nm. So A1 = 12.1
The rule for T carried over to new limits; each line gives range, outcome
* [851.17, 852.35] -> 11.9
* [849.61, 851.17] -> 11.4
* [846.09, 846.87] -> 12.1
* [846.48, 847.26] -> 12.1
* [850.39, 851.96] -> 11.9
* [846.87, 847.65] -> 12.2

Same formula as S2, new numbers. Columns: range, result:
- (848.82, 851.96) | 10.34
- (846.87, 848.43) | 12.11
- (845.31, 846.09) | 11.95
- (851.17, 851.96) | 11.76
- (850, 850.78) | 11.34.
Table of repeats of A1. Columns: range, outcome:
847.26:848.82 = 12.2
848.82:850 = 11.4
